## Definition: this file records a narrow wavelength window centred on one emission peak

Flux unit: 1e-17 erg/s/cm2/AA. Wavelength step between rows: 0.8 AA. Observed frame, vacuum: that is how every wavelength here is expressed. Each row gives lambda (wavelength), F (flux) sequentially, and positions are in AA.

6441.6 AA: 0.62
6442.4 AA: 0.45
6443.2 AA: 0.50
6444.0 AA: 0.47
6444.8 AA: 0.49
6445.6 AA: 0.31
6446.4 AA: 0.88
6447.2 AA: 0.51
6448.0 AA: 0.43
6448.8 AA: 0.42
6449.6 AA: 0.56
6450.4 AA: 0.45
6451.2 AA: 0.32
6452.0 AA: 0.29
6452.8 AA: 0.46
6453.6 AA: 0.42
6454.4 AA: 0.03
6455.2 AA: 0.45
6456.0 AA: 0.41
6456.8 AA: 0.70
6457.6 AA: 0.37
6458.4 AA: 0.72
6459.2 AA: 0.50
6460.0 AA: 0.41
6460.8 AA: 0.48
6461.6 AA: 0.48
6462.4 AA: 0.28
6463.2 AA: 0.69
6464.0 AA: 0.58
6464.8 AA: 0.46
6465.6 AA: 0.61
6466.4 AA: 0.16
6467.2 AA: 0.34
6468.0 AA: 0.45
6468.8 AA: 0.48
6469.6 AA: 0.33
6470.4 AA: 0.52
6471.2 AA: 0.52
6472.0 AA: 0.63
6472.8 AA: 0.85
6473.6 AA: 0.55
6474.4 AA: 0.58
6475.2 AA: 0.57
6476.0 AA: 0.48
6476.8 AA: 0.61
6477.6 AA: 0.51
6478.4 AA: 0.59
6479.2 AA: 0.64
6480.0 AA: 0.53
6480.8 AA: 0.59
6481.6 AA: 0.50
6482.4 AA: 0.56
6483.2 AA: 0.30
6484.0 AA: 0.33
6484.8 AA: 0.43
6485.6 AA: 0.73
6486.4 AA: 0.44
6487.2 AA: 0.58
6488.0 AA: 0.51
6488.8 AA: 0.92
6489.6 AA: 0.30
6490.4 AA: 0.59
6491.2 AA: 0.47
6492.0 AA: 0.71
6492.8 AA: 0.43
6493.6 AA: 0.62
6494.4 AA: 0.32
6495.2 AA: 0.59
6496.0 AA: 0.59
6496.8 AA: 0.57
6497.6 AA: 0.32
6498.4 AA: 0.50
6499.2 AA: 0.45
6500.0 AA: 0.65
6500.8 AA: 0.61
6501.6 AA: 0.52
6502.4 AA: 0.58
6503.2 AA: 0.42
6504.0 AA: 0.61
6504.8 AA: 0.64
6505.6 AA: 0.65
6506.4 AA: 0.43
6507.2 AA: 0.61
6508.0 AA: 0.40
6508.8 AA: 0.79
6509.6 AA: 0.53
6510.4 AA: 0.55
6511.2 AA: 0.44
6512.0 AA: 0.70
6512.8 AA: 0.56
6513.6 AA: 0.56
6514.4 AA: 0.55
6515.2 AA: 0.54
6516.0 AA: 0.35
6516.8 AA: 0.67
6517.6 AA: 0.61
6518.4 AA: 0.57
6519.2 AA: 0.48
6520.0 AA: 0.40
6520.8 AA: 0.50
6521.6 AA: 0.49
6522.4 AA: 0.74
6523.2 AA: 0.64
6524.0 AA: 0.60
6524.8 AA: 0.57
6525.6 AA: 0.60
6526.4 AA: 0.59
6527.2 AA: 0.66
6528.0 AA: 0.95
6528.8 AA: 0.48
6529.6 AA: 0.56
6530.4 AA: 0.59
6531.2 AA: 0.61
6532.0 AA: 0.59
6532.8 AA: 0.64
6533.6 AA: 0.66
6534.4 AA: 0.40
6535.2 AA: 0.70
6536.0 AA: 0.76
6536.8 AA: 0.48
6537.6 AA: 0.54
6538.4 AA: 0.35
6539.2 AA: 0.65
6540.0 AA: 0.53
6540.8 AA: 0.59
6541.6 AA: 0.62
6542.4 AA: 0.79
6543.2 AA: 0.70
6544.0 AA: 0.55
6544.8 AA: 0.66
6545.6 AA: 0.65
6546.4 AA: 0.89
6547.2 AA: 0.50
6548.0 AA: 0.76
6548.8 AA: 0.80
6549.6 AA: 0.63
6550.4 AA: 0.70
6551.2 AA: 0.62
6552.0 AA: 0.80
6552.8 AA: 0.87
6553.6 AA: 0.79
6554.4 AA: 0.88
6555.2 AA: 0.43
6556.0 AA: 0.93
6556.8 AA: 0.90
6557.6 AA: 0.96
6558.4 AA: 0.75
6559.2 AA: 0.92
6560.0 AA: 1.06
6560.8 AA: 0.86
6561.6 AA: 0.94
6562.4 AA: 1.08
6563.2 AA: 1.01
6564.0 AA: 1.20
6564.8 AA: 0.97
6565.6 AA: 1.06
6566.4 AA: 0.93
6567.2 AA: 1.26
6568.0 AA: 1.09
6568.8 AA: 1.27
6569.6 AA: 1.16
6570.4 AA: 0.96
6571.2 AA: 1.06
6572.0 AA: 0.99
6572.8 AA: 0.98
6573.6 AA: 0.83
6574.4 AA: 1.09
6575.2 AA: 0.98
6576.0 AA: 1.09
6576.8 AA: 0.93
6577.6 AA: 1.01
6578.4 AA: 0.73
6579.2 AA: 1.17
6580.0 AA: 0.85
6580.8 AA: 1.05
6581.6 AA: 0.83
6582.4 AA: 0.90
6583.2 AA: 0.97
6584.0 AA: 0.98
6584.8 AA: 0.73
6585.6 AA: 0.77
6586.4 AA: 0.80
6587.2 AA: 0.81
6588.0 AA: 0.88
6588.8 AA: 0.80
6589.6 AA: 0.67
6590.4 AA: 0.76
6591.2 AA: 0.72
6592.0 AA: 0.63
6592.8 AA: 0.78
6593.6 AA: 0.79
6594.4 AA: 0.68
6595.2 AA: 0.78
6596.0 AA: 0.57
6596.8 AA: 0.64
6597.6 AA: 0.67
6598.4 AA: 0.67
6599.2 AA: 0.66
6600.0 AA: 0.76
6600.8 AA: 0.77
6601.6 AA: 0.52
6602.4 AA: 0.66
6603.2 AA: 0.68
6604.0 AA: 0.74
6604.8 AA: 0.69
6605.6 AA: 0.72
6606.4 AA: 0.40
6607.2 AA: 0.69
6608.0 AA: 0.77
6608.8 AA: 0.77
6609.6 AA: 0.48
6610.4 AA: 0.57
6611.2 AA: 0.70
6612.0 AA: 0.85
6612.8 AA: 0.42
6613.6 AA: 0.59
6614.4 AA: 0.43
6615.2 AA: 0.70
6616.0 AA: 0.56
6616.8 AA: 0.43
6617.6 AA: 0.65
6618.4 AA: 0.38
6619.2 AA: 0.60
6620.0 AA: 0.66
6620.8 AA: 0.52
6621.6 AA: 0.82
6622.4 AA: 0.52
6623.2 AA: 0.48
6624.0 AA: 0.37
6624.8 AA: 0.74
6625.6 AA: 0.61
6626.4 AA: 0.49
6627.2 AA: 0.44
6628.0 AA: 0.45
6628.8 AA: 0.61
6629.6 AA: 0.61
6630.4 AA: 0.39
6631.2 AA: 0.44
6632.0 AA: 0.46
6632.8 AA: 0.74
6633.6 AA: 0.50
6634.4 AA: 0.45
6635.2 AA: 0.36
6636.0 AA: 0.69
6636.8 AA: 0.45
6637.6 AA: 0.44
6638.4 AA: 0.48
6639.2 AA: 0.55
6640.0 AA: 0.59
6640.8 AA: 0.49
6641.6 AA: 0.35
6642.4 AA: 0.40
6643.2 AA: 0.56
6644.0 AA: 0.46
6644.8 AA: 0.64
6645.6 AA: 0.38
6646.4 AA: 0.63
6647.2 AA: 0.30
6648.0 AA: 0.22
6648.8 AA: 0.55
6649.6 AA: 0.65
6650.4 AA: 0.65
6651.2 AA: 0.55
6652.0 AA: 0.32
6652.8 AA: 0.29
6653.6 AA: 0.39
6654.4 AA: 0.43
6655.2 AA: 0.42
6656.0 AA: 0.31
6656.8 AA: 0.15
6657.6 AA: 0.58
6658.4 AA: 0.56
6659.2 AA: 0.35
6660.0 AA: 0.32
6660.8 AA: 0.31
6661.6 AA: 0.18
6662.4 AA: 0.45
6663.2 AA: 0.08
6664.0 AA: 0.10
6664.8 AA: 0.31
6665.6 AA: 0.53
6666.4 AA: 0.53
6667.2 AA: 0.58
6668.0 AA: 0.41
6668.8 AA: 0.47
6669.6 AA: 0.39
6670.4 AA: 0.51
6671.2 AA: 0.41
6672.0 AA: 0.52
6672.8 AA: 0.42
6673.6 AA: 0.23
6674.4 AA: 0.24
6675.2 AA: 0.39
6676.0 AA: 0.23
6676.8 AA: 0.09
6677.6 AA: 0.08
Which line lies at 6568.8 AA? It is C IV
